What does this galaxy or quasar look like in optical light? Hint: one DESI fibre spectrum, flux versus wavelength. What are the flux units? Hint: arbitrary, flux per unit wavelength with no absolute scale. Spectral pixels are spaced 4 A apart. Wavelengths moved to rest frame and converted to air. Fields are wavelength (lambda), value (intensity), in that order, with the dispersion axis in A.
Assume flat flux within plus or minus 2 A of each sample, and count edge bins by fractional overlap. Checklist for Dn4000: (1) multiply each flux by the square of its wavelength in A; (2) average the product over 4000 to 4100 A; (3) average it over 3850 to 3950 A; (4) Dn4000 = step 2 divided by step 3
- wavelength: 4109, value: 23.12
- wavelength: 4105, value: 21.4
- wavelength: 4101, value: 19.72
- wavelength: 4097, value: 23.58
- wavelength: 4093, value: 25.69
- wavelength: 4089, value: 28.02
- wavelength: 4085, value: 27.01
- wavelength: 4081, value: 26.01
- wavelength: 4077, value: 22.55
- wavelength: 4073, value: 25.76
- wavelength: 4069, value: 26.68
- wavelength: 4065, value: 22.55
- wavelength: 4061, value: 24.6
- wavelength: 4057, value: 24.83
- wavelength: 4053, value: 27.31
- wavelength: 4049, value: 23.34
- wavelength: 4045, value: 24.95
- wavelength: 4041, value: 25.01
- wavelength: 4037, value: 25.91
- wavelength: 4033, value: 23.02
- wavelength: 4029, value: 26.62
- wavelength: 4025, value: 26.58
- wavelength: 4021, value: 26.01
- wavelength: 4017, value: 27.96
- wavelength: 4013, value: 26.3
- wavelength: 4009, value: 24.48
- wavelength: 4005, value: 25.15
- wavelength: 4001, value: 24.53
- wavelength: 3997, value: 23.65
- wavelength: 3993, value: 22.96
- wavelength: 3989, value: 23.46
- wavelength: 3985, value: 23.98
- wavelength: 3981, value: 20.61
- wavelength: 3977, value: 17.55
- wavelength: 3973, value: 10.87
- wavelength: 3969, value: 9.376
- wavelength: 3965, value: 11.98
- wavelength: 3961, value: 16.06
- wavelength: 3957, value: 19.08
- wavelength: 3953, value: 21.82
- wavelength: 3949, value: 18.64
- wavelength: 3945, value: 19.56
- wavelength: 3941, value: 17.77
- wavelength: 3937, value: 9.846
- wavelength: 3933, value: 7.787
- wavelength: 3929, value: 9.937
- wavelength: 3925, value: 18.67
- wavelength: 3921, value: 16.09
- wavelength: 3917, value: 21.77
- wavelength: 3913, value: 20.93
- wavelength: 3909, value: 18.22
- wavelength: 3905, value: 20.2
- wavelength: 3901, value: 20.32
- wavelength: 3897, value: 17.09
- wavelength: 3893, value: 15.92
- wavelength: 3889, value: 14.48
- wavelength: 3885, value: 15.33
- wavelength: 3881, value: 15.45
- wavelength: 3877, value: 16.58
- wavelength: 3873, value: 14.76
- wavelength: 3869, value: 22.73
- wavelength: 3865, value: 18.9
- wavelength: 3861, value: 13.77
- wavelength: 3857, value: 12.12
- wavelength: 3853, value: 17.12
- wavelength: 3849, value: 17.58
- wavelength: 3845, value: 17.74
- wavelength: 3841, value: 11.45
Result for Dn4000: 1.65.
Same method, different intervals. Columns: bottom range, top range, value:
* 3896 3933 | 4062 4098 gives 1.57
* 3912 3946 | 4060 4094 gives 1.76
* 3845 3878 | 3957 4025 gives 1.34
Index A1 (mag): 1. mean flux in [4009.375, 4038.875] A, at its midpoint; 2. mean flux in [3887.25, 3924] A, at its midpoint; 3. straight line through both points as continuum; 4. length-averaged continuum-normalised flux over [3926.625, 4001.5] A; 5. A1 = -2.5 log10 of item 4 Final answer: 0.28 mag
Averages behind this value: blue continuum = 18.4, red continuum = 26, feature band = 17.2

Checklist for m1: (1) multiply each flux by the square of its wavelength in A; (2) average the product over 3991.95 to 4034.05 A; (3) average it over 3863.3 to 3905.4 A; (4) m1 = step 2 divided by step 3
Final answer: 1.56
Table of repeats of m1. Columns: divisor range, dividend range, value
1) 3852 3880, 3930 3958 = 1.01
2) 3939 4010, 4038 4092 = 1.36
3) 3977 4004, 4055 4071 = 1.12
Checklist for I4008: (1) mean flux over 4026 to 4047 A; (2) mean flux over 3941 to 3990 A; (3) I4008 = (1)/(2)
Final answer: 1.4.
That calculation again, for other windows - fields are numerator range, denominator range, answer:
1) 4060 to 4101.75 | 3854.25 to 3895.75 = 1.55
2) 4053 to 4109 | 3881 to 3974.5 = 1.52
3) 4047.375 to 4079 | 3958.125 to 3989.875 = 1.49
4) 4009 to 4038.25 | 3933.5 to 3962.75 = 1.52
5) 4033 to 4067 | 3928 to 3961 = 1.57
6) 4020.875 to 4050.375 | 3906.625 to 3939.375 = 1.62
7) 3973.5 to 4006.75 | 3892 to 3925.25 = 1.17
